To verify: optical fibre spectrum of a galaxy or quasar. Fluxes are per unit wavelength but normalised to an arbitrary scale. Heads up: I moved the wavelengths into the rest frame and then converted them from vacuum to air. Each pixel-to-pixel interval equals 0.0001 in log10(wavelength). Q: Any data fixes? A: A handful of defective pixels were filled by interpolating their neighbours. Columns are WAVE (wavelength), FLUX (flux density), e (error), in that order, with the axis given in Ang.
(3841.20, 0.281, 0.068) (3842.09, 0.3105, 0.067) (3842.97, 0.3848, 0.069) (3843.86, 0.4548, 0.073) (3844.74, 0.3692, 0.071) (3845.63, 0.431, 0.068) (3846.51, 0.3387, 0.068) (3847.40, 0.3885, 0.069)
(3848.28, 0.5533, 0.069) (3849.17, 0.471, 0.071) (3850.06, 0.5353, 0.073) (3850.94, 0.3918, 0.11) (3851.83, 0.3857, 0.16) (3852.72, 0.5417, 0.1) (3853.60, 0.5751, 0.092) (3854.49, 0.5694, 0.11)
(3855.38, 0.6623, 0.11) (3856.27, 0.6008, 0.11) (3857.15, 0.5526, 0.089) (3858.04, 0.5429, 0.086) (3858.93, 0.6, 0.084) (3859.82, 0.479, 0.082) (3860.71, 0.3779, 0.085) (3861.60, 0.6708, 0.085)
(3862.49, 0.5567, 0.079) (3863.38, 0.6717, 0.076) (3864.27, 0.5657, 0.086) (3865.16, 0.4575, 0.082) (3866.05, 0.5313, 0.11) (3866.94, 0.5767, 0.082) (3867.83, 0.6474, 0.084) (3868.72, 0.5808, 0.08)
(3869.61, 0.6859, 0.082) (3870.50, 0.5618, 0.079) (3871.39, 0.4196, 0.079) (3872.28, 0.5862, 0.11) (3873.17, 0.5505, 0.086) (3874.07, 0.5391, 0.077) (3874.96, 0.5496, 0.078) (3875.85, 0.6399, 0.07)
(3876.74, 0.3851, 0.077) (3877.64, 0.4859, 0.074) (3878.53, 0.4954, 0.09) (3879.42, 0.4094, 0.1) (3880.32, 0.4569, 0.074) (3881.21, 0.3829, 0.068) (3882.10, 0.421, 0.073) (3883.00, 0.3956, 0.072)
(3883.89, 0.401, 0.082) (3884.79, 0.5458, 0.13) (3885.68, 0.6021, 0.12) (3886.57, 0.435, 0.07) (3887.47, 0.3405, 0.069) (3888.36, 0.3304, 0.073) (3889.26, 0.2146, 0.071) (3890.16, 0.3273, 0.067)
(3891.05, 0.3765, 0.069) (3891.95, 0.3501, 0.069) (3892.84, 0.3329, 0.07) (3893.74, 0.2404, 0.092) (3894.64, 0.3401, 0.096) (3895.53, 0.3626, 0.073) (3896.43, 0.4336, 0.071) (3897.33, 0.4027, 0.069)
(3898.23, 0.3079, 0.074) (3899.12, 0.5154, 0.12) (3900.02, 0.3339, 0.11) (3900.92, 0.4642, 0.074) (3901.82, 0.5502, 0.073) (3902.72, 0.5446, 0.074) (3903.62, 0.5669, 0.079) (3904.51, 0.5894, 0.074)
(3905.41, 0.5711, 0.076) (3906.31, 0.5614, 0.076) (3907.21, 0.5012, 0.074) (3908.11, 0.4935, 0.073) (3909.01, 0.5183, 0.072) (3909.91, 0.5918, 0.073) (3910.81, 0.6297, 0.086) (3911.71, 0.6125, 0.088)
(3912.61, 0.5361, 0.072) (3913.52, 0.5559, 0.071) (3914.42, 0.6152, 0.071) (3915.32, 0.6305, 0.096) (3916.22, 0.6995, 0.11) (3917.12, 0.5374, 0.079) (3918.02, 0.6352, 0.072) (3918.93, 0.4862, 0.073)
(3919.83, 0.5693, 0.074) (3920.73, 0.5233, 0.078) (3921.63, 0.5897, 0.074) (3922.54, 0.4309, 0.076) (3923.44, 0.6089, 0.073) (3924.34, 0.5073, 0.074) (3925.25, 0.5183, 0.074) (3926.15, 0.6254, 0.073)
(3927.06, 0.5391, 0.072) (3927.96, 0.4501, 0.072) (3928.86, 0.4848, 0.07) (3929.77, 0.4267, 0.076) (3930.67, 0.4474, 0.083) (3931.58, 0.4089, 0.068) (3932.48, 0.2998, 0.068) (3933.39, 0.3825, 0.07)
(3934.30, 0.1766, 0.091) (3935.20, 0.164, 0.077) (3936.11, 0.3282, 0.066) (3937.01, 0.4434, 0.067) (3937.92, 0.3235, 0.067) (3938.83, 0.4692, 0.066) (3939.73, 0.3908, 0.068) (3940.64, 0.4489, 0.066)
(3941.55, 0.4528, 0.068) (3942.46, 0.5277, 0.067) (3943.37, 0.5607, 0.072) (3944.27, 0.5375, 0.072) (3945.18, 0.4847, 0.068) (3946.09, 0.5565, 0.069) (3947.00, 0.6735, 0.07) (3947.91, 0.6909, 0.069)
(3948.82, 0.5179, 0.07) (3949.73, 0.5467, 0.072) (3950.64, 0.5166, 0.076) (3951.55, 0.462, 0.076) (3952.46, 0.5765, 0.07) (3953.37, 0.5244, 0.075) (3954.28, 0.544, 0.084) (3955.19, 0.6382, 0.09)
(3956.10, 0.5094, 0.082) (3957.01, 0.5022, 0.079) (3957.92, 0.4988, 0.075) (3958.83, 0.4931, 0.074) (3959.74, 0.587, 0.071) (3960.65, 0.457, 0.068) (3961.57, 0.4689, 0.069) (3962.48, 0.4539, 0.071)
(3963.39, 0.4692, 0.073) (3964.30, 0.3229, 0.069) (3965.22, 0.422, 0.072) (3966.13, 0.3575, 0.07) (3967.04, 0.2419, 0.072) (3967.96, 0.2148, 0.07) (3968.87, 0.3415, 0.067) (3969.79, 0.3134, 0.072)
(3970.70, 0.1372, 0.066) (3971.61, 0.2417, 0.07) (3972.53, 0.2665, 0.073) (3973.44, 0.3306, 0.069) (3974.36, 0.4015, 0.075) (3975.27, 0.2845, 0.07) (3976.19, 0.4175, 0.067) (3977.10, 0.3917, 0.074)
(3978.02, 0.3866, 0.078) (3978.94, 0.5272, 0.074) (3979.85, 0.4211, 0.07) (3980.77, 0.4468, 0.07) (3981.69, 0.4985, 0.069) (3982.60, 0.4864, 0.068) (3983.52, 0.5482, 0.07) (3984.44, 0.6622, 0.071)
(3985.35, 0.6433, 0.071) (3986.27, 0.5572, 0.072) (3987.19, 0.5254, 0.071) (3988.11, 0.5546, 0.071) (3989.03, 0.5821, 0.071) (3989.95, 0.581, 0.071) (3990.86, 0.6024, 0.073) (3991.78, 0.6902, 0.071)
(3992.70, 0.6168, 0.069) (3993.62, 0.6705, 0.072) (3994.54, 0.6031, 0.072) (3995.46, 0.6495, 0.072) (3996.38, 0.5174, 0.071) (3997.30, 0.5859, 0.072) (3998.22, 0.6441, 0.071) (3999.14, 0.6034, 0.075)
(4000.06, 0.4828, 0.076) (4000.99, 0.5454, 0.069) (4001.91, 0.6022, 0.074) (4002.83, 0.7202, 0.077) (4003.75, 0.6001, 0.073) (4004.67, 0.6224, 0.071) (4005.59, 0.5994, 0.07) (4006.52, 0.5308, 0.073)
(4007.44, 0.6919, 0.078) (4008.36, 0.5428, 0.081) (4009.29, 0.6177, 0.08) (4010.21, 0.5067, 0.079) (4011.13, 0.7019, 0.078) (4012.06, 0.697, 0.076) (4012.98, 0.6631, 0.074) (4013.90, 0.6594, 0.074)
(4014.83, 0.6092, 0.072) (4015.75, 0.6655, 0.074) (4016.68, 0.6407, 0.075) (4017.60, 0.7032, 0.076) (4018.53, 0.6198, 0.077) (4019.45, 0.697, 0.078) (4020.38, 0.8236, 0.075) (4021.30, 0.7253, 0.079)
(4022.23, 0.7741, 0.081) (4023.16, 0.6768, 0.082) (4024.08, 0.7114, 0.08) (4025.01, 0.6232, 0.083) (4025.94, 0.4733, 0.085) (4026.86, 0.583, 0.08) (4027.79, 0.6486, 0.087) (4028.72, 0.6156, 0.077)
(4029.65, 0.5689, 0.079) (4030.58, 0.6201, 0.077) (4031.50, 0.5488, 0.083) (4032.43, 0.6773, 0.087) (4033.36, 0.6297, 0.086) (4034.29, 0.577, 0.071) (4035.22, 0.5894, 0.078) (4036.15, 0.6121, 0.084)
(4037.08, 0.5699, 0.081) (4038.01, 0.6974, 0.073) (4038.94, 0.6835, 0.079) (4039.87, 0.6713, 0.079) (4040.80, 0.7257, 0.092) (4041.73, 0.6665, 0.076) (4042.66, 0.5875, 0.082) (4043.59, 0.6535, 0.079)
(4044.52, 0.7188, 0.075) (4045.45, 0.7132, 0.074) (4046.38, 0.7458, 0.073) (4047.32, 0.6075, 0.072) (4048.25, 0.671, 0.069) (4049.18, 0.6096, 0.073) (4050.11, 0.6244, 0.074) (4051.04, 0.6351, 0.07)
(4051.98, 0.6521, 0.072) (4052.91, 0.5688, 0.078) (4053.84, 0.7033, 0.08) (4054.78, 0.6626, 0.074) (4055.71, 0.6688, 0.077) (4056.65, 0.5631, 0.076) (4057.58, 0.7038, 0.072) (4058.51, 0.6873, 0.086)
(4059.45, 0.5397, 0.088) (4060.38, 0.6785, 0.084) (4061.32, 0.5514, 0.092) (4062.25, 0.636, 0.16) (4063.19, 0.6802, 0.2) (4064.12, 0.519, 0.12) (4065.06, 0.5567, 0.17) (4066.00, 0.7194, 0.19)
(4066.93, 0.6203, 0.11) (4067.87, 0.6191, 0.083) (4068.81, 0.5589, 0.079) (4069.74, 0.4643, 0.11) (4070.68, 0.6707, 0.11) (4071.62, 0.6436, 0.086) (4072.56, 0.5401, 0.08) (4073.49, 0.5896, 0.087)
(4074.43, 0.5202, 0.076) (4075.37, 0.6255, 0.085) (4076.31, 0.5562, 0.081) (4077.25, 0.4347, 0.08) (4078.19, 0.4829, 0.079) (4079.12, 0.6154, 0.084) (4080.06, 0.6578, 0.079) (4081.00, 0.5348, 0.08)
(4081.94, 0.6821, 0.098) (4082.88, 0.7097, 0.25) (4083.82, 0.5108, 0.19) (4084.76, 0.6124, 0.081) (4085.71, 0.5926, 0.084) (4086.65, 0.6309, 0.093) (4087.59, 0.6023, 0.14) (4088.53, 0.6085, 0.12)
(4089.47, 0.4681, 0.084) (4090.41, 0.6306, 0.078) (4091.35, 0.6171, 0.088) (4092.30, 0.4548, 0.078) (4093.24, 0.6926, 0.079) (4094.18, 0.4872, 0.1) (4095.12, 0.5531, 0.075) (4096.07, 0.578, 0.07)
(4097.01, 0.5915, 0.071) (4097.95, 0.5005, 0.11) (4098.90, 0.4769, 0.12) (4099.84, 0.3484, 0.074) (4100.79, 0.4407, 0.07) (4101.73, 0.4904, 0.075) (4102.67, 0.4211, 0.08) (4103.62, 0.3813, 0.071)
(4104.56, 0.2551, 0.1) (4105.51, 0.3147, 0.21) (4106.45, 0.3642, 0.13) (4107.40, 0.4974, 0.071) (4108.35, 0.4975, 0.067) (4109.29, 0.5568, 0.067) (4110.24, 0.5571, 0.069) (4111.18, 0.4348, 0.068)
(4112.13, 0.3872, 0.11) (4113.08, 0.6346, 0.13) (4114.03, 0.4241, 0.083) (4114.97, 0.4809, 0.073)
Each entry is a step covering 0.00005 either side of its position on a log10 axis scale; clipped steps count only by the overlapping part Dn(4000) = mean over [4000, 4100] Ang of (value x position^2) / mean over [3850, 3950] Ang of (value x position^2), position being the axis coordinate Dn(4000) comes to 1.3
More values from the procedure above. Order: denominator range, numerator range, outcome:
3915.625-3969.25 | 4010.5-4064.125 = 1.43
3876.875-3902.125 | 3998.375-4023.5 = 1.70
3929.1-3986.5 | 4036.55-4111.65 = 1.39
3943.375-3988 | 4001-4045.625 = 1.43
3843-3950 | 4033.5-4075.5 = 1.39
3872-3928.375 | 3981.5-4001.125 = 1.26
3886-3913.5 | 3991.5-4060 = 1.51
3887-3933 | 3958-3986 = 0.88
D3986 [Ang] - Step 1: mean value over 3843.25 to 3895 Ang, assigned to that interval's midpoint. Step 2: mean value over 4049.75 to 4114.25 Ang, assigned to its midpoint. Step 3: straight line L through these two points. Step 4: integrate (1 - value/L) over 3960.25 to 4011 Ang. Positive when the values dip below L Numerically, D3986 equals 2.7 Ang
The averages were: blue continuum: 0.48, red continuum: 0.558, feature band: 0.496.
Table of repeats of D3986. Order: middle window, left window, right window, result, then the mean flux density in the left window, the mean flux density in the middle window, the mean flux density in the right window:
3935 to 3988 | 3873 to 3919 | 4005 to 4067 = 9.44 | 0.476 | 0.454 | 0.641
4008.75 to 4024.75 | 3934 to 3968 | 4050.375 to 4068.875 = -3.14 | 0.466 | 0.675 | 0.627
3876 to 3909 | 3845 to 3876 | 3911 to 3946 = 5.09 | 0.535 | 0.433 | 0.487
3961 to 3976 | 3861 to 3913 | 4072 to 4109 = 5.09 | 0.485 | 0.332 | 0.528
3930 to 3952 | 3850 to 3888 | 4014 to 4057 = 4.80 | 0.52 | 0.45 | 0.648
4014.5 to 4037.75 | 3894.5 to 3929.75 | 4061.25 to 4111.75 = -4.48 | 0.524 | 0.64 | 0.543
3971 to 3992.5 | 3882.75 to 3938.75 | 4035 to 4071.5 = 2.80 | 0.464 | 0.48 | 0.636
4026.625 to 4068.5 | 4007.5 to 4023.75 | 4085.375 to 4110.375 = -2.27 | 0.667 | 0.635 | 0.503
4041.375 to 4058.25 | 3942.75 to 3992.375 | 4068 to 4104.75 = -4.12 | 0.476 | 0.654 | 0.547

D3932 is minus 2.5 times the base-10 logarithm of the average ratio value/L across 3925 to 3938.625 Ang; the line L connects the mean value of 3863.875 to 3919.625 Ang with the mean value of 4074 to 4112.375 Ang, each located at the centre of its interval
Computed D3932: 0.23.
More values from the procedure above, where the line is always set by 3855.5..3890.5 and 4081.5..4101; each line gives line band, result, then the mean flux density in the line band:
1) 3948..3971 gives 0.17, 0.451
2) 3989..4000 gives -0.14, 0.609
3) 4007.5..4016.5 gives -0.17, 0.632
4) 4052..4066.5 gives -0.14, 0.63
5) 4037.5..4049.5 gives -0.22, 0.674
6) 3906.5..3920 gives -0.12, 0.574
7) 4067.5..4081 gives -0.02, 0.569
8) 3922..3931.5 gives 0.04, 0.501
